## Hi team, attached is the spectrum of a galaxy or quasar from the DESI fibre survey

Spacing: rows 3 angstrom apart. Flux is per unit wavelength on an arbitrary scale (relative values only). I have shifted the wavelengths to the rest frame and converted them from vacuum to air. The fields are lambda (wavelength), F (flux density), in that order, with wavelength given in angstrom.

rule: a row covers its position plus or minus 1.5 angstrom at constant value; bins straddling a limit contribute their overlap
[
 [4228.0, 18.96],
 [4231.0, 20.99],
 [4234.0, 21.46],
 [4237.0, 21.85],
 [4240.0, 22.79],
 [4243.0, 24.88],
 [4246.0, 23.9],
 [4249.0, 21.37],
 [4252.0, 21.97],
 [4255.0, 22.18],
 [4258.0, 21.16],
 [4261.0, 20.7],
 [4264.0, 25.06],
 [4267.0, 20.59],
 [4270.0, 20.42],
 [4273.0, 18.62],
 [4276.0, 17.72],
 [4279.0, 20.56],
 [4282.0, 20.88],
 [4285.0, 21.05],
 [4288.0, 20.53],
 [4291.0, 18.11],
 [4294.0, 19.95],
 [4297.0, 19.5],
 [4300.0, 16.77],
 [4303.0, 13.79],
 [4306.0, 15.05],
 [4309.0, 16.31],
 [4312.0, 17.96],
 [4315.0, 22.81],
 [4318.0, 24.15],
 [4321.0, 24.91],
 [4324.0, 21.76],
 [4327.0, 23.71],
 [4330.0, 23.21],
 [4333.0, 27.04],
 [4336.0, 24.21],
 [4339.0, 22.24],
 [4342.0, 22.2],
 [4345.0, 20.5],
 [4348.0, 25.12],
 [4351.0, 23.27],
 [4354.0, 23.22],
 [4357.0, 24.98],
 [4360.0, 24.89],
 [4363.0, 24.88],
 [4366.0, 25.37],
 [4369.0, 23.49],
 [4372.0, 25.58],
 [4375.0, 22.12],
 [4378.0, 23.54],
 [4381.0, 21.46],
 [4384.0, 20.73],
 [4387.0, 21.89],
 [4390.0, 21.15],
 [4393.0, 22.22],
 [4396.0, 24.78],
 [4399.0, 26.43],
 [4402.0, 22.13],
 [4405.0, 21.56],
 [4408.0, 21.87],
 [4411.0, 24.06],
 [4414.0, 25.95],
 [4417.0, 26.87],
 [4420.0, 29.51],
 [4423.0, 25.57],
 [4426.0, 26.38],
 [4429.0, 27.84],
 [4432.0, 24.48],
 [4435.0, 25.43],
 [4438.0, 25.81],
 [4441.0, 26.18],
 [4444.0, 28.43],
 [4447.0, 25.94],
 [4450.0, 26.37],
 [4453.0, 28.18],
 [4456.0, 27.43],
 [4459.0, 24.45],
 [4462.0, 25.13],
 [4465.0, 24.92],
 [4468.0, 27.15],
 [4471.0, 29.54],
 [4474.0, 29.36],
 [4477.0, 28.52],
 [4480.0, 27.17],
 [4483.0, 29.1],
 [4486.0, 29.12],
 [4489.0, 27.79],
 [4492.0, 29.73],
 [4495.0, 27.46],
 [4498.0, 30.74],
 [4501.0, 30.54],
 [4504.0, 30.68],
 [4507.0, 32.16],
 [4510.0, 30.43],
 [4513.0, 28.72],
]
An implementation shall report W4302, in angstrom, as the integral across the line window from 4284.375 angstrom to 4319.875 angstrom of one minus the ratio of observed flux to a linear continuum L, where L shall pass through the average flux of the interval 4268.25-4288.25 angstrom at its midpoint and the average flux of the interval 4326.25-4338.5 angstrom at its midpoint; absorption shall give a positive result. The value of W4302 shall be 4.9 angstrom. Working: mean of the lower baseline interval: 19.9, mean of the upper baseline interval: 24.4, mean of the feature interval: 18.8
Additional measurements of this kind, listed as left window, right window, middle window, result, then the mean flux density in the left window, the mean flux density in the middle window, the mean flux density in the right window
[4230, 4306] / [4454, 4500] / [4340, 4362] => 0.01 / 20.6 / 23.5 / 27.9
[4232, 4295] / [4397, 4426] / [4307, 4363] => 0.37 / 21.2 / 22.9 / 25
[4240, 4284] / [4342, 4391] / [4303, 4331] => 2.20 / 21.5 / 20.7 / 23.3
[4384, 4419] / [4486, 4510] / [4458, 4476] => 0.62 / 23.5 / 26.9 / 29.9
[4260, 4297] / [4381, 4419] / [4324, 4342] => -1.73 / 20.3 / 23.7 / 23.3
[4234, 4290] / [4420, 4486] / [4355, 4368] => -0.32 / 21.4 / 24.9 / 26.9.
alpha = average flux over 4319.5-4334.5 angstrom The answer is 24.1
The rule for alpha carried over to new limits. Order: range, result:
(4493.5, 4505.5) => 29.9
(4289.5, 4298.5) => 19.2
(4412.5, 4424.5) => 27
